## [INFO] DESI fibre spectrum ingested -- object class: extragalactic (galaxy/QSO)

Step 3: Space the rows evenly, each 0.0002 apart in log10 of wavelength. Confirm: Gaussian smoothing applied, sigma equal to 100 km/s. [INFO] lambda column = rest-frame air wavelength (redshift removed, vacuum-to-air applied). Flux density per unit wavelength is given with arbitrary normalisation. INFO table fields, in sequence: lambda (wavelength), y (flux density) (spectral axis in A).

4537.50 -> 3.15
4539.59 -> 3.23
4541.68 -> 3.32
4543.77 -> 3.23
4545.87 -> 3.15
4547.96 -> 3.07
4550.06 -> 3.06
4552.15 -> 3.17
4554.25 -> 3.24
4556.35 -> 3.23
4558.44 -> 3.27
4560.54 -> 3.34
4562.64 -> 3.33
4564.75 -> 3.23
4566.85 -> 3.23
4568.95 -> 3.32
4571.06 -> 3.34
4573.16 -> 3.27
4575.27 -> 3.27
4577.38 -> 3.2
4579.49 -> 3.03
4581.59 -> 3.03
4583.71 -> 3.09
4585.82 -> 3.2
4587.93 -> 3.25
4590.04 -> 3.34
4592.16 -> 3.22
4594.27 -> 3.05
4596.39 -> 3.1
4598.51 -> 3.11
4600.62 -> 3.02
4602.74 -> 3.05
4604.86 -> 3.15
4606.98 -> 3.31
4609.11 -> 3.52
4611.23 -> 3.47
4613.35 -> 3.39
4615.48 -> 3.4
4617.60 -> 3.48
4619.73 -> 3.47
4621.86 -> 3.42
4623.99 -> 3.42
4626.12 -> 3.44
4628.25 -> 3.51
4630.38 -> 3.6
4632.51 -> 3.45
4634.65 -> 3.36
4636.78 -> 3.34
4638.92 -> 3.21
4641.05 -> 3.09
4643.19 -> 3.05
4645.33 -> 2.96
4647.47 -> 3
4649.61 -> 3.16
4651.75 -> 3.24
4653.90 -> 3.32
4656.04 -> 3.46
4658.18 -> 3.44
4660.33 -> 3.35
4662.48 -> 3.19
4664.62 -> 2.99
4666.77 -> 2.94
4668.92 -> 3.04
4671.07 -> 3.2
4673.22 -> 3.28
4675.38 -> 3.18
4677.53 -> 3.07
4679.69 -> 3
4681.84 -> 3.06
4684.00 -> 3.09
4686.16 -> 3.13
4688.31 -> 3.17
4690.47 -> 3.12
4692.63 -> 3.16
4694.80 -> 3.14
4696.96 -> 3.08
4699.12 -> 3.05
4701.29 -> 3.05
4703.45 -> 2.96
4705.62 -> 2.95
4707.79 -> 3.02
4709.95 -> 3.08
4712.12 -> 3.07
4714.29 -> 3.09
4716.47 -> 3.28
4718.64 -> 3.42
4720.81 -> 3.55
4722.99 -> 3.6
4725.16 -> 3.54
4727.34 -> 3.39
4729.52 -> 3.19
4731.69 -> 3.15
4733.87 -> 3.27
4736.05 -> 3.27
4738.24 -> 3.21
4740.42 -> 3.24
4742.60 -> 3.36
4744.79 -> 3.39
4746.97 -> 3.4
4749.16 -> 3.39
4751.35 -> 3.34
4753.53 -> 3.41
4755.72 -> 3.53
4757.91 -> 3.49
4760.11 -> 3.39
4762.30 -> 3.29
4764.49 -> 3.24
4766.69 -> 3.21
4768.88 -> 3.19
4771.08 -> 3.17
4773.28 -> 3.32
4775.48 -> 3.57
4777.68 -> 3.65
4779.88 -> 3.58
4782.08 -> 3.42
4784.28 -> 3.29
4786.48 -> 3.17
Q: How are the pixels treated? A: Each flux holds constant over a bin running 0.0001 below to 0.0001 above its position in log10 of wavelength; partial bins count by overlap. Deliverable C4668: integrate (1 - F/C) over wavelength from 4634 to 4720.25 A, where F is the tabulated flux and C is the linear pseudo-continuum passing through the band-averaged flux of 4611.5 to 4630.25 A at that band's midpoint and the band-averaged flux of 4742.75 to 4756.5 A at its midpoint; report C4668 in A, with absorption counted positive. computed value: 7.2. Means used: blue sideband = 3.45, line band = 3.15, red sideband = 3.4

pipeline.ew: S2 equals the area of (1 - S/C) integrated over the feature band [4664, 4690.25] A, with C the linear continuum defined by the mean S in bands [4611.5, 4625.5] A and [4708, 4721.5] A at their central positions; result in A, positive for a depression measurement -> 1.65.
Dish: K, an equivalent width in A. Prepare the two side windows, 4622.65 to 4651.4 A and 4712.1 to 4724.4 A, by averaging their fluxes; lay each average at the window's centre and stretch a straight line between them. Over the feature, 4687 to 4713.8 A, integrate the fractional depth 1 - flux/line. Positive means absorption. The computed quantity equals 2.2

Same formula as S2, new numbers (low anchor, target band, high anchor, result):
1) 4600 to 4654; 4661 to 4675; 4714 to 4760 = 0.87 A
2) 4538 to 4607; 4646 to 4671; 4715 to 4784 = 0.67 A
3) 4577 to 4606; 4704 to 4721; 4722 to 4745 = 0.72 A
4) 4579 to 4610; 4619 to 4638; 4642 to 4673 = -1.65 A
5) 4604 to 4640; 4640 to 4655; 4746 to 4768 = 1.25 A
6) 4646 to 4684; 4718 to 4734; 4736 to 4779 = -0.51 A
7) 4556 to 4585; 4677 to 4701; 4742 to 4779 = 1.61 A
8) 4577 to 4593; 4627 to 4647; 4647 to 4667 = -0.42 A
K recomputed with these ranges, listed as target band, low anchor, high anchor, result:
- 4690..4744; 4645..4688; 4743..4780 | 1.07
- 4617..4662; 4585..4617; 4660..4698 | -1.94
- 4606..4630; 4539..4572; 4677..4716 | -2.13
